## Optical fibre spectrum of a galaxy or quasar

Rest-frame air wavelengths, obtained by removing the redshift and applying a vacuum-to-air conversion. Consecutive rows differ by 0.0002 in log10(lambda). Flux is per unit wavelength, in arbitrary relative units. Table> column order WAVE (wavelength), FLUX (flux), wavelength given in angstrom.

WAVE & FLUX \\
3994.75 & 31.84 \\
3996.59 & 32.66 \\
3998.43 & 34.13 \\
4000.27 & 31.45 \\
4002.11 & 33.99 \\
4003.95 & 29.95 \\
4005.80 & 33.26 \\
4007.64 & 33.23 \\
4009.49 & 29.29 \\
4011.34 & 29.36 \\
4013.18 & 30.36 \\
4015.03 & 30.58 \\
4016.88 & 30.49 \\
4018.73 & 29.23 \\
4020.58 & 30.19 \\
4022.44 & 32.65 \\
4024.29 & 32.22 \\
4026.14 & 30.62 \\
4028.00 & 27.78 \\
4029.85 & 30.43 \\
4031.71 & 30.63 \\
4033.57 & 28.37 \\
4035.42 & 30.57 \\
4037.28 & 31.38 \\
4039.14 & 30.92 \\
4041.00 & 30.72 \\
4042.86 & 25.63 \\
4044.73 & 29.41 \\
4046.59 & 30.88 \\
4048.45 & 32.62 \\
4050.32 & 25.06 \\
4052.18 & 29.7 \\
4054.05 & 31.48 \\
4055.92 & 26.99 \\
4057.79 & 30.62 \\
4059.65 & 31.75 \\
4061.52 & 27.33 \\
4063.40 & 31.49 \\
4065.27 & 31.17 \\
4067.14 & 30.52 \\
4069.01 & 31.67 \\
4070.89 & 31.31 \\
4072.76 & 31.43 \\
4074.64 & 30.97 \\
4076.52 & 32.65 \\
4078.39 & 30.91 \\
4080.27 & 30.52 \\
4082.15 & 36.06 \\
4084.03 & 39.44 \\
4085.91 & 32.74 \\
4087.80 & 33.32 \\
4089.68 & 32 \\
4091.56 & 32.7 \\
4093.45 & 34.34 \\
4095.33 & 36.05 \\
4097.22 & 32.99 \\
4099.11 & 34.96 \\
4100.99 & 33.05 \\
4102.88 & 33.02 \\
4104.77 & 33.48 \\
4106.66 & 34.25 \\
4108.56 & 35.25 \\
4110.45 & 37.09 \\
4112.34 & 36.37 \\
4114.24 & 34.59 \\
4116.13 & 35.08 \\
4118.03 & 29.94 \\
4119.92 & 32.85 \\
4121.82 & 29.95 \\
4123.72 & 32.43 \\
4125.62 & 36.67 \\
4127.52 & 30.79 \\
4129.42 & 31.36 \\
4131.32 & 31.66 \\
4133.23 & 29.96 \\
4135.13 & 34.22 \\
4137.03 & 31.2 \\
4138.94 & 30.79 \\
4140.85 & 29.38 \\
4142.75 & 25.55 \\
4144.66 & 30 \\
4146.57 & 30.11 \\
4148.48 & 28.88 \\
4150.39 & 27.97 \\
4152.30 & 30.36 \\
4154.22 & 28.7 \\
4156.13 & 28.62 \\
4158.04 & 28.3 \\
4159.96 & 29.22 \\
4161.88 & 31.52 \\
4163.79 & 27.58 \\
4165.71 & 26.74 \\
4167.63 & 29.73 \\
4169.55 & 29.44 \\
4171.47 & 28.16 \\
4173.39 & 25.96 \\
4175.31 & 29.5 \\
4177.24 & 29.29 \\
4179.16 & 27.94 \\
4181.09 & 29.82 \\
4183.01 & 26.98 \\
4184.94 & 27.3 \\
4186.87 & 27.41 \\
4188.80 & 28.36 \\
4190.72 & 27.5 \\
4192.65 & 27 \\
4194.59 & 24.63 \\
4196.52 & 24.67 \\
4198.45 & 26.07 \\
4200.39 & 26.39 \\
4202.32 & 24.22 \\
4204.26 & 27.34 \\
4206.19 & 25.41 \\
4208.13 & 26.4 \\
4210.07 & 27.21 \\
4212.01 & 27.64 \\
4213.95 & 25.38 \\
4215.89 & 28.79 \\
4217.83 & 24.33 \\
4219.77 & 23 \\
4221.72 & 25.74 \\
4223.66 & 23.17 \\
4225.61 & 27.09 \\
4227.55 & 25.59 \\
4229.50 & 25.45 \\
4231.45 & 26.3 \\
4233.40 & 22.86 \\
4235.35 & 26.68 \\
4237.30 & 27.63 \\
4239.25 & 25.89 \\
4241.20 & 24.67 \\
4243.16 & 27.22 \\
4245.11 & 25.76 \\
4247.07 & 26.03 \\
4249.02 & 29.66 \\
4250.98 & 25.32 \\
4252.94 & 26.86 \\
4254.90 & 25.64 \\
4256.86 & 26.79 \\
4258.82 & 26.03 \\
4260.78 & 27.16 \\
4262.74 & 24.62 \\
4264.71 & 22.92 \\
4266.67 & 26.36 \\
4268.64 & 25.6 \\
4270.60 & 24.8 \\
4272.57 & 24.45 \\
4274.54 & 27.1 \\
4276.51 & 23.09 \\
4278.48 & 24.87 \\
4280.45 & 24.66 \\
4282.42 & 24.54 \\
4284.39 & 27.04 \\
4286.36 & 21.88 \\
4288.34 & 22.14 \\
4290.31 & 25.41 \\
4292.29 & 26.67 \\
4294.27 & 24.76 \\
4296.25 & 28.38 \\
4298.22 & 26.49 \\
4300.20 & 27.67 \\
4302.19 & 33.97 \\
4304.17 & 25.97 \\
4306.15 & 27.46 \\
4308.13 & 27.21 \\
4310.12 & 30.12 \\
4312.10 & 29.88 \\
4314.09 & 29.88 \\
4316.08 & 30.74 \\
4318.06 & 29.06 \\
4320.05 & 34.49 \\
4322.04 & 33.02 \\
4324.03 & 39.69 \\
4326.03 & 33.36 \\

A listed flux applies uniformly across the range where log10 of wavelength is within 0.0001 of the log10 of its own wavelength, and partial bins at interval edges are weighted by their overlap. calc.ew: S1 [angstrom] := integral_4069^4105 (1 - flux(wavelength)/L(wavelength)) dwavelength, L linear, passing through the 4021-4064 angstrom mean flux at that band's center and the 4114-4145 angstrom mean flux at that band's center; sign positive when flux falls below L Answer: -2.9 angstrom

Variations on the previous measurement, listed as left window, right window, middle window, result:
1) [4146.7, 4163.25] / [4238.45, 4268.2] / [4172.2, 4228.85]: 2.45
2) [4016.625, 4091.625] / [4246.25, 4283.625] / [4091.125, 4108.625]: -2.50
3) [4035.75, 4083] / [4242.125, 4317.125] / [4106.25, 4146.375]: -4.08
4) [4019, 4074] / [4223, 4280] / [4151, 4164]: -0.70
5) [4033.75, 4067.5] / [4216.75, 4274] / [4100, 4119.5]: -3.82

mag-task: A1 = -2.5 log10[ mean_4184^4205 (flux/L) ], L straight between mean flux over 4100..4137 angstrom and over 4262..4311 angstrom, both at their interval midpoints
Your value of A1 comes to 0.13 mag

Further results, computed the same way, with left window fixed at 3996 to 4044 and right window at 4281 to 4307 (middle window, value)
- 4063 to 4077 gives -0.050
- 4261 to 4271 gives 0.072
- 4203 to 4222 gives 0.062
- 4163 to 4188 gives 0.004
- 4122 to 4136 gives -0.117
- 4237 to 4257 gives 0.025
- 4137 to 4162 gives -0.020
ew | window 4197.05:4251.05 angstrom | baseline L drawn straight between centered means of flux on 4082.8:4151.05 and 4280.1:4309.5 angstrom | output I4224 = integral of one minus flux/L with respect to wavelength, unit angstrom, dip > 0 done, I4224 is 5.4 angstrom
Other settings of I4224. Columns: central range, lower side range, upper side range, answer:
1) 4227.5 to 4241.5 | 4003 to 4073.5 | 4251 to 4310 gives 0.6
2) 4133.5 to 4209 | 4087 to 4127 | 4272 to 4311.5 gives 7.3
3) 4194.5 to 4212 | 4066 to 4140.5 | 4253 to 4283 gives 1.4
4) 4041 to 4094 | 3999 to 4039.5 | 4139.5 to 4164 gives -1.9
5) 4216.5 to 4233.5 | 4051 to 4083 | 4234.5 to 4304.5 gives 1.3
